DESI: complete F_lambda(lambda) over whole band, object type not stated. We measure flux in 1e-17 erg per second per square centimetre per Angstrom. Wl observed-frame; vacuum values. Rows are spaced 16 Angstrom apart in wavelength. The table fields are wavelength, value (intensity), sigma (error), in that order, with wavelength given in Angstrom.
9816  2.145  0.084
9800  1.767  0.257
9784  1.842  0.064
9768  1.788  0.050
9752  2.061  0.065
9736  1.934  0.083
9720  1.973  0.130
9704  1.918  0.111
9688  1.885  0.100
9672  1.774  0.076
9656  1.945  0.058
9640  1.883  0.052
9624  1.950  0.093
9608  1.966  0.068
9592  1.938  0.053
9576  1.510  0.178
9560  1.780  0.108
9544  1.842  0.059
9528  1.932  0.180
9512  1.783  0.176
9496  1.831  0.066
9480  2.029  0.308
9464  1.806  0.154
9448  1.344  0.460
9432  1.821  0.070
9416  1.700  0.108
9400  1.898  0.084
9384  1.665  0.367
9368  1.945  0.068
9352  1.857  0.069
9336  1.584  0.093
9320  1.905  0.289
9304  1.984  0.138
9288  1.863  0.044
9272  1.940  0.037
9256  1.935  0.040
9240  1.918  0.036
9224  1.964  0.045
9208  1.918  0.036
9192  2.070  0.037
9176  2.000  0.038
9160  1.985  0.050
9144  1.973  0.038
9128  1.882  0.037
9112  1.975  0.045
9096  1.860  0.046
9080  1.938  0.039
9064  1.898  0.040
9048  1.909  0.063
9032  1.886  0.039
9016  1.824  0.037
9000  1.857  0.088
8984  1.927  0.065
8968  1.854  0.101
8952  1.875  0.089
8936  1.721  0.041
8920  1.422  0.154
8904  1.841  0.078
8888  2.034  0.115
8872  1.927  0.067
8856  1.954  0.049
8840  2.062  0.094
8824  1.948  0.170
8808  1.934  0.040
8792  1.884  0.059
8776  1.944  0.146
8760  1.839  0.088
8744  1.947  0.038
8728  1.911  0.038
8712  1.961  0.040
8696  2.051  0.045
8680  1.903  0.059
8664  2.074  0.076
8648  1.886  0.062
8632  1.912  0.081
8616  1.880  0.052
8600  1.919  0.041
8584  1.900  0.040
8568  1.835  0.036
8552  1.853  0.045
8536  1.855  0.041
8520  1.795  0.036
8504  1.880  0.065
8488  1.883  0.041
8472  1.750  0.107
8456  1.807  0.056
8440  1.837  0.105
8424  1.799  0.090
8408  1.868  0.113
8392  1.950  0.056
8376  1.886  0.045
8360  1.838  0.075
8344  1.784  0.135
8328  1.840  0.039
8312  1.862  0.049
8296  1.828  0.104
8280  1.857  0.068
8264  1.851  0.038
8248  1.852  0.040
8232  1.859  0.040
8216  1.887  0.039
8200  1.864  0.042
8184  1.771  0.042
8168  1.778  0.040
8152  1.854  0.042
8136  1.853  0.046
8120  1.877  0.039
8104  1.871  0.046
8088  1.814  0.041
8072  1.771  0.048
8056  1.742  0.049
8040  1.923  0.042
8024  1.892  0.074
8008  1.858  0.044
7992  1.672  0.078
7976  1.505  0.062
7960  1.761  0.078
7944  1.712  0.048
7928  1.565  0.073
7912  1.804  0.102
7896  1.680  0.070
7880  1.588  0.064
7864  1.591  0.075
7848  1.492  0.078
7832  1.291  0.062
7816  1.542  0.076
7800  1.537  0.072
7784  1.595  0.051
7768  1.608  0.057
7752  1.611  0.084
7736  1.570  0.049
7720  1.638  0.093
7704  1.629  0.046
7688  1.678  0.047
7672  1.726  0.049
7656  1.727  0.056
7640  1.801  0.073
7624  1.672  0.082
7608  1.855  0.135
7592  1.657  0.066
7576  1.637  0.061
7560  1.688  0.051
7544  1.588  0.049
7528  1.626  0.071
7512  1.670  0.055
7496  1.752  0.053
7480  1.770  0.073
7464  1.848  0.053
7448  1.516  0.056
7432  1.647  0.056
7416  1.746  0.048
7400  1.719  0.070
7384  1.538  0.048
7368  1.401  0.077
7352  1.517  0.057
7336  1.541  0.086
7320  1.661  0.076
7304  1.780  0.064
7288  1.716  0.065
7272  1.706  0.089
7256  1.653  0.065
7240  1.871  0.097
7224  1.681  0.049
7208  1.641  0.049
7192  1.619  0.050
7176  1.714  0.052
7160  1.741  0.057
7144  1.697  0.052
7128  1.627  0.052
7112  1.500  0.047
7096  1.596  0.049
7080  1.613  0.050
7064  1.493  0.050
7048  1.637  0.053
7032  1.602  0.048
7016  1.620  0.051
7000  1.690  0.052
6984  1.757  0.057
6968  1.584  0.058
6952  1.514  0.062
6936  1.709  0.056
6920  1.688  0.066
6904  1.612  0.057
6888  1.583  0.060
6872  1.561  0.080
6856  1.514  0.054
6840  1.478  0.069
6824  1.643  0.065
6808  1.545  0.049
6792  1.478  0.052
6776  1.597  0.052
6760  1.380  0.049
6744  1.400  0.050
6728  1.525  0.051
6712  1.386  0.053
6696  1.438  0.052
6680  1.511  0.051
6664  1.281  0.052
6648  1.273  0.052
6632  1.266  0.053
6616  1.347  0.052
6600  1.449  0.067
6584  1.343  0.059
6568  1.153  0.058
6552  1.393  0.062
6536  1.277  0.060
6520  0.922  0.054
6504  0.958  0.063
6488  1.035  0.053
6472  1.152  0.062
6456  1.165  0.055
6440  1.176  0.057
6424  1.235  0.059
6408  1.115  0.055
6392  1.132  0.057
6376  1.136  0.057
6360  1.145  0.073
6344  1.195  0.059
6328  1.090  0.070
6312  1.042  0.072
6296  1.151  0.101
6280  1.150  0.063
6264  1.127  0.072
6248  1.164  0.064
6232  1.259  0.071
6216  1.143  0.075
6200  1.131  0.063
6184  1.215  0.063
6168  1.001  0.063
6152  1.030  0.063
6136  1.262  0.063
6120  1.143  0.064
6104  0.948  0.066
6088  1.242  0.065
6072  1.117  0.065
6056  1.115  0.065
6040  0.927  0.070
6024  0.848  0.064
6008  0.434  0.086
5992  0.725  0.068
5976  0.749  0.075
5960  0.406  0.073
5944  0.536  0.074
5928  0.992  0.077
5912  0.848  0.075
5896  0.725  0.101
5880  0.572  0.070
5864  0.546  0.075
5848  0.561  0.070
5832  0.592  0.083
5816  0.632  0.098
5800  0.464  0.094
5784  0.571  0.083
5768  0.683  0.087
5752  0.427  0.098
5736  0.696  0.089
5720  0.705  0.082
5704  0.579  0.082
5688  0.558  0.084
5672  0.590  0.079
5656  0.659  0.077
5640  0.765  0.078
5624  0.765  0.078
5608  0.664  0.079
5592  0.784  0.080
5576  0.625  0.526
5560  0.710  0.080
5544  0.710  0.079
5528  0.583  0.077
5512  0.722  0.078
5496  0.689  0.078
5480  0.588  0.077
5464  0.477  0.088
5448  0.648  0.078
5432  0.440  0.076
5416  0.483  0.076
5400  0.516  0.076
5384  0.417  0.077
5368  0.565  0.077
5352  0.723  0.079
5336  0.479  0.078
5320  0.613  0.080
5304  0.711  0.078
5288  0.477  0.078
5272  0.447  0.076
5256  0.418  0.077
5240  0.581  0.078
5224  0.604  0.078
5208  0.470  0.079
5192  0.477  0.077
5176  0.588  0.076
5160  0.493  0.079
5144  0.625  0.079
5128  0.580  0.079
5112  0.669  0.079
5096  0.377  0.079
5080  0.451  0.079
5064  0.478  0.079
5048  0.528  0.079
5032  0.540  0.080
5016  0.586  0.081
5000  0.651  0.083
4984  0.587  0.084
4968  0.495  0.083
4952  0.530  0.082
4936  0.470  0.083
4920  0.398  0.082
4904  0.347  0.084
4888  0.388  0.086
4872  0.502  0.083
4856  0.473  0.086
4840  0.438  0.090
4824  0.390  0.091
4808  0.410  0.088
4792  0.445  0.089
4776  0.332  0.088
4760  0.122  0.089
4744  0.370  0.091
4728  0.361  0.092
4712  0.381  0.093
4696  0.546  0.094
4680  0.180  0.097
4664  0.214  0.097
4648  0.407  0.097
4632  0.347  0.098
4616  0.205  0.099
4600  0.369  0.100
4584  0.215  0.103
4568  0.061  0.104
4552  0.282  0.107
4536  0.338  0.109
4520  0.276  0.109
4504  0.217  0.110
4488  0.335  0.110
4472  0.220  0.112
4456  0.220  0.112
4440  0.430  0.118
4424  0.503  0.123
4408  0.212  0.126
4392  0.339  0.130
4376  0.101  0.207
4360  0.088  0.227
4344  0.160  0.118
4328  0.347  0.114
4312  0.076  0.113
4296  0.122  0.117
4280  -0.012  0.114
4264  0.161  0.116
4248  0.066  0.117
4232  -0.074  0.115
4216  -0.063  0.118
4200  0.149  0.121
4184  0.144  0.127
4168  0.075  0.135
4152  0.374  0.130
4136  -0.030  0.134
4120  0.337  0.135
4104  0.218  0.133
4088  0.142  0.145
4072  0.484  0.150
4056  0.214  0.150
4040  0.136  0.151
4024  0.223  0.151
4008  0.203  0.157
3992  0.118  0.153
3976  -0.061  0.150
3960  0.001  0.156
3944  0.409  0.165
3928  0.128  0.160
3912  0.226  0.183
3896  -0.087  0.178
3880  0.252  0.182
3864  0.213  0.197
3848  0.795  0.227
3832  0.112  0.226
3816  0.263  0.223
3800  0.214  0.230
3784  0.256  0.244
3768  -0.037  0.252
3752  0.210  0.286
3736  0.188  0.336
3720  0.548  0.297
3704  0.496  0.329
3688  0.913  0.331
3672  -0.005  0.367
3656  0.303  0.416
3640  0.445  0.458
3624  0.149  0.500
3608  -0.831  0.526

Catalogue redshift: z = 0.513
